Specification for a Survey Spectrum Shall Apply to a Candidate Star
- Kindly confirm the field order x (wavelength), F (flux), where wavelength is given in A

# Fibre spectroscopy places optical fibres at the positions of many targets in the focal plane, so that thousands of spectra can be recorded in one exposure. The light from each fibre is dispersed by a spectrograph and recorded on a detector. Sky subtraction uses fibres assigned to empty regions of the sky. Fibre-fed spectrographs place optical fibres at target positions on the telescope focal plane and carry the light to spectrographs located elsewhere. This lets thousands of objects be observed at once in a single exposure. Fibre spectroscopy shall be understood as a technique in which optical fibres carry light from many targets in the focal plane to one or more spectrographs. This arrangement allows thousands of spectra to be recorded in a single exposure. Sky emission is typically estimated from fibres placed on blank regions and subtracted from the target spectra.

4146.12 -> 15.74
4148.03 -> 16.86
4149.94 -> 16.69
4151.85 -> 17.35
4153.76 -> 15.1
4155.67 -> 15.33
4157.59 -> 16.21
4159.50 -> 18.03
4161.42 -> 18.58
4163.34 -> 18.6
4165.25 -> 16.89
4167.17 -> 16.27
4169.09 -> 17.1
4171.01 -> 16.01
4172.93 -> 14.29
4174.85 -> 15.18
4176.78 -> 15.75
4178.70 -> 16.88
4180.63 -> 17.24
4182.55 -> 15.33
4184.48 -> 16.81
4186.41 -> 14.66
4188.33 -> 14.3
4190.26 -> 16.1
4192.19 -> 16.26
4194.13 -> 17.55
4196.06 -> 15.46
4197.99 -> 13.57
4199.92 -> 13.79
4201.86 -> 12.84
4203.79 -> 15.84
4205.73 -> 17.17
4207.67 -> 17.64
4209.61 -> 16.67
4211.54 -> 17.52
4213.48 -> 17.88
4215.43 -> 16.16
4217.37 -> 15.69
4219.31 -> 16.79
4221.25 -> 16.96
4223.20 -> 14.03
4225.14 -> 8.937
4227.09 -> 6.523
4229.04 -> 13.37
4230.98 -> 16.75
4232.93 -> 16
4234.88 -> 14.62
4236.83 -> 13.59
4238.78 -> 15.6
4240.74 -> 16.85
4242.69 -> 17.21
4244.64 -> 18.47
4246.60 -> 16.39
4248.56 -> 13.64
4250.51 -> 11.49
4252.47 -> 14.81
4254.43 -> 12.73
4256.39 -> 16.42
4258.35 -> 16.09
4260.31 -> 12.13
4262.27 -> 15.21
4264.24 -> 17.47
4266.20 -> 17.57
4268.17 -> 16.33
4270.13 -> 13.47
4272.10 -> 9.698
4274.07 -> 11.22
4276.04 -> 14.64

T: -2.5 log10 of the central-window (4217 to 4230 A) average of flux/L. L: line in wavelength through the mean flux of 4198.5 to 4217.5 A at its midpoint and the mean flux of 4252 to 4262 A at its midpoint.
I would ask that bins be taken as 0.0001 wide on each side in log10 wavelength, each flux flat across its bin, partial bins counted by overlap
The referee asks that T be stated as 0.19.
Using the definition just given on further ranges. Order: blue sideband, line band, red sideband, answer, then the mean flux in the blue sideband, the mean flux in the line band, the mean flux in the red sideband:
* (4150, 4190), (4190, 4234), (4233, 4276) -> 0.028 mag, 16.3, 15.2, 14.8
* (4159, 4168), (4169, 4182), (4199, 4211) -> 0.074 mag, 17.7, 16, 15.7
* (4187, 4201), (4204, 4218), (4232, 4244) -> -0.100 mag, 15.3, 16.9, 15.7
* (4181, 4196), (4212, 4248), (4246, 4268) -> 0.013 mag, 15.9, 15.1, 14.9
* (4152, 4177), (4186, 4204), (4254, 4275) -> 0.058 mag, 16.5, 15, 14.4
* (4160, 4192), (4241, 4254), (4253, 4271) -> 0.010 mag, 16.3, 15.3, 15.3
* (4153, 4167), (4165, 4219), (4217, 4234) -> -0.039 mag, 17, 16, 13.8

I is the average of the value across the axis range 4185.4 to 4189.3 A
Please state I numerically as 14.5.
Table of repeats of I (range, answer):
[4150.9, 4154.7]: 16.2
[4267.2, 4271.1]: 14.9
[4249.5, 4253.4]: 13.2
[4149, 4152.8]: 17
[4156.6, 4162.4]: 17.6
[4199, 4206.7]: 14.9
